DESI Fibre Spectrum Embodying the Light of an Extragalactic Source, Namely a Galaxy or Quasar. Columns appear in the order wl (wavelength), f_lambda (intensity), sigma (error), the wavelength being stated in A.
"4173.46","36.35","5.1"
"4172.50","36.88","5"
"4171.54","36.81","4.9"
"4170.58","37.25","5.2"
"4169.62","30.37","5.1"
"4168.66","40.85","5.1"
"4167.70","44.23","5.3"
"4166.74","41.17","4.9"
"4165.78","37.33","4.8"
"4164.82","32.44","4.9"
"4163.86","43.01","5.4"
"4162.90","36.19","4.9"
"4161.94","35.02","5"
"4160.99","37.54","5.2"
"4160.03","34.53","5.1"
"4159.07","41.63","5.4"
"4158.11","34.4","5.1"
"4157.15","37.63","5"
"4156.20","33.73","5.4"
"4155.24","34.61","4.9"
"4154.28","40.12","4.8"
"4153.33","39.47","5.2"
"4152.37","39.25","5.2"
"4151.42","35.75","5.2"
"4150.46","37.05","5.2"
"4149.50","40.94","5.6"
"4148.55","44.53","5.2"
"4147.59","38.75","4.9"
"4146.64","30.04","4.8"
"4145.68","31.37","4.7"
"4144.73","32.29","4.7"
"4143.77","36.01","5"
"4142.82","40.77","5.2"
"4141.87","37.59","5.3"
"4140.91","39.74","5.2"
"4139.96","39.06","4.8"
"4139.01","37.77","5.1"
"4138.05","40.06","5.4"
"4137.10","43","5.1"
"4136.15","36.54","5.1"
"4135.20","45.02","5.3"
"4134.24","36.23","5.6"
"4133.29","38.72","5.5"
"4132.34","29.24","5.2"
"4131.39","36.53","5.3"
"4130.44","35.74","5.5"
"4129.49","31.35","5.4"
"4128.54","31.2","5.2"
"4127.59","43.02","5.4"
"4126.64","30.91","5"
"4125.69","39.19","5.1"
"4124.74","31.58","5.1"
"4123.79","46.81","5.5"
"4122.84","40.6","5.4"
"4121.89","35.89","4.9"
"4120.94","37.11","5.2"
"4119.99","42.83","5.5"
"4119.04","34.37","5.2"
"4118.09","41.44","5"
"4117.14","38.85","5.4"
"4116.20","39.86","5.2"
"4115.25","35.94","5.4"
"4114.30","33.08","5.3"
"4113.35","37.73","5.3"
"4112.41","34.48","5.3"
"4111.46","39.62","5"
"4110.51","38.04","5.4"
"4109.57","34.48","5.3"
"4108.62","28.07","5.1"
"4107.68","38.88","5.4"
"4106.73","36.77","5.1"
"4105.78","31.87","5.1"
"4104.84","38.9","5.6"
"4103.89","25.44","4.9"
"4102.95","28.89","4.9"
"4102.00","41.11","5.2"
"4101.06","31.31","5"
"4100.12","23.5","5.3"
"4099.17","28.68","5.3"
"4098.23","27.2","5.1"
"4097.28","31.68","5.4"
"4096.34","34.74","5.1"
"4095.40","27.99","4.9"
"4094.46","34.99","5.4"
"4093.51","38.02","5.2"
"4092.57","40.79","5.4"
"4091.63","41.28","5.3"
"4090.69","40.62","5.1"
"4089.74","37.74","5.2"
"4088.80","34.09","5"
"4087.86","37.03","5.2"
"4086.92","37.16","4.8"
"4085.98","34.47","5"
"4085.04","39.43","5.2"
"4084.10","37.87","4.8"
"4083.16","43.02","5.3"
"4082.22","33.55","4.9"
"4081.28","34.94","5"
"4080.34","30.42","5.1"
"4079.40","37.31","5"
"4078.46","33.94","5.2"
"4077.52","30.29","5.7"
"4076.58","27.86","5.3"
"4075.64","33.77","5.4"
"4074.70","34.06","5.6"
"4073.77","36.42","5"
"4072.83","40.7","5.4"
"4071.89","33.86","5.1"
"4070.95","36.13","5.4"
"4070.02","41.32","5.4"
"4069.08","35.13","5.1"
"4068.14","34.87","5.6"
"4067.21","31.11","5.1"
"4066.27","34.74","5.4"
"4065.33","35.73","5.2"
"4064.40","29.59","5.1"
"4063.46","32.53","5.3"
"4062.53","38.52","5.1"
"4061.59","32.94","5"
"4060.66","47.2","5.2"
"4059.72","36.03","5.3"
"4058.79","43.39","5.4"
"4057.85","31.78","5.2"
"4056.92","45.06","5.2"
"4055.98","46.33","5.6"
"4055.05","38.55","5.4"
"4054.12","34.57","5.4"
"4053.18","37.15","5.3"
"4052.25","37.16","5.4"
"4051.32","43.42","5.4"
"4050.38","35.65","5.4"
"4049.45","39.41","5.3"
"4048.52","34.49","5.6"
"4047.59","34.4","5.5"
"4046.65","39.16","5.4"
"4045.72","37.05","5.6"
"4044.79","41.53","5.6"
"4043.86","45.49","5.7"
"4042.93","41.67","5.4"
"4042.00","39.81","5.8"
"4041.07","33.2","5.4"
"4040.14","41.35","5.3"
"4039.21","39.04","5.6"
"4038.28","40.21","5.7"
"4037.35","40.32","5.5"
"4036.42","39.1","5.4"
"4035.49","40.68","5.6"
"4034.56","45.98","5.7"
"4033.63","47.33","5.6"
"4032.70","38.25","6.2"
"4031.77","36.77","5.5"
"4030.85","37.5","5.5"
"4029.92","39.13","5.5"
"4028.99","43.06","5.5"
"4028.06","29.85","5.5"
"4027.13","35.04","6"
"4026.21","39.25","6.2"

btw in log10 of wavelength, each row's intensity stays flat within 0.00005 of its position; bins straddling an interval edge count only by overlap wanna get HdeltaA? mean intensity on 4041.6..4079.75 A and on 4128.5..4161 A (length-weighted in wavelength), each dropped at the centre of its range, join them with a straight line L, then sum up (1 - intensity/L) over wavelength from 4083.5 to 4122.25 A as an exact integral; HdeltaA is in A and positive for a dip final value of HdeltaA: 1.7 A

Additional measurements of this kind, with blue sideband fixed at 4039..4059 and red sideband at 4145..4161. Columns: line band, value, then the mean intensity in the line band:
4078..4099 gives 1.40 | 35.7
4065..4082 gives 1.76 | 34.6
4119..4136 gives 0.21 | 37.1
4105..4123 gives 0.47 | 36.8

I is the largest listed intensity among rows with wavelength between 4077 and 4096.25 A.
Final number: 43.02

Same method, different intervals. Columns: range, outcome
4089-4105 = 41.28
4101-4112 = 41.11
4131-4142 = 45.02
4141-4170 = 44.53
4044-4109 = 47.2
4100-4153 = 46.81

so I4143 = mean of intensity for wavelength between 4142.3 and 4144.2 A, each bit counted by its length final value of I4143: 38.6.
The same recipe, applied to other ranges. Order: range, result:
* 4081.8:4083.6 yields 38.3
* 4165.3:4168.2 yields 40.9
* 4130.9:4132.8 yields 33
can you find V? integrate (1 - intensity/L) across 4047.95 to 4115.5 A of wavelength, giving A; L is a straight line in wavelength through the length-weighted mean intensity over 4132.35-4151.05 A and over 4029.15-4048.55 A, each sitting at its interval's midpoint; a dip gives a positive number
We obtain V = 5.9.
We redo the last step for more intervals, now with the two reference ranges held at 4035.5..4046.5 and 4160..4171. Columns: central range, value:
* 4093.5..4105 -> 2.2 A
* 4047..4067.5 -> 1.2 A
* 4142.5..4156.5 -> 0.3 A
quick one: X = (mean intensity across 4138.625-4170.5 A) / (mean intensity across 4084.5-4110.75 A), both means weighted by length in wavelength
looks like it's 1.1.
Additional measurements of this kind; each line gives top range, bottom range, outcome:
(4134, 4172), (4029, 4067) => 0.97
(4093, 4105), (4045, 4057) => 0.82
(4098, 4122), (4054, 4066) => 0.92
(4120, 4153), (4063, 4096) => 1.05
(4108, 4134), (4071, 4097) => 1.02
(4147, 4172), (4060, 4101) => 1.08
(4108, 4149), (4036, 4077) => 0.99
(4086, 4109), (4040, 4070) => 0.90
